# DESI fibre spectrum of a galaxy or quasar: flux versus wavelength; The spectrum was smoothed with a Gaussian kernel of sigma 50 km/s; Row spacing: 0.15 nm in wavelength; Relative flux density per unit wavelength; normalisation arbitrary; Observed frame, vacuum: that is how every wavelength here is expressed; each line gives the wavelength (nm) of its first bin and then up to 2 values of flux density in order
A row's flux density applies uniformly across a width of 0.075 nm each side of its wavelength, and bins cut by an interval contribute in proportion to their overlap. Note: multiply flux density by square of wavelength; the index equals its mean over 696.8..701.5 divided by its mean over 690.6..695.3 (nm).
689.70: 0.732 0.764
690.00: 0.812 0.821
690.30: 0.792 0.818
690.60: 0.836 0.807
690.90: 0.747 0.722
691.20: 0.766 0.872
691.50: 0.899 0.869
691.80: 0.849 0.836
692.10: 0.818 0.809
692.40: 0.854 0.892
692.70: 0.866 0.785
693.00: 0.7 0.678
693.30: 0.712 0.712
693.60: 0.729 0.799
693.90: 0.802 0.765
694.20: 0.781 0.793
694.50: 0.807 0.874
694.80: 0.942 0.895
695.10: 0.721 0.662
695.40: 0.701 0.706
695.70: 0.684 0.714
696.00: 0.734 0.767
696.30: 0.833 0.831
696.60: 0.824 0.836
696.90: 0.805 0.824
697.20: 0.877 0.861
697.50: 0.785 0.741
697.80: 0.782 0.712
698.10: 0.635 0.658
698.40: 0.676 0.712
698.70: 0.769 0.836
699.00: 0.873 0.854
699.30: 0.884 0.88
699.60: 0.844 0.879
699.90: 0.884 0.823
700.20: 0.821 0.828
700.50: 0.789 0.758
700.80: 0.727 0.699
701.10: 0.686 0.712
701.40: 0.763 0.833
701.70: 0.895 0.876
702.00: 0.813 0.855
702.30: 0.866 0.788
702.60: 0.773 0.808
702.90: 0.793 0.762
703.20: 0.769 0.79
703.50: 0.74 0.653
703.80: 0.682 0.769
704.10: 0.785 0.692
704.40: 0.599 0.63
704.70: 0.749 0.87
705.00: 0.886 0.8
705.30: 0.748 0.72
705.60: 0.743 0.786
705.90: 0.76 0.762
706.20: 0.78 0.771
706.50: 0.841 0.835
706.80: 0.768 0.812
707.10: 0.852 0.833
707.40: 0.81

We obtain 1.0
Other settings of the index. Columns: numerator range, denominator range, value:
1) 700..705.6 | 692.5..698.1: 1.01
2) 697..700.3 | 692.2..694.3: 1.05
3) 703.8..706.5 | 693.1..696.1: 1.02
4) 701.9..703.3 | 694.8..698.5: 1.07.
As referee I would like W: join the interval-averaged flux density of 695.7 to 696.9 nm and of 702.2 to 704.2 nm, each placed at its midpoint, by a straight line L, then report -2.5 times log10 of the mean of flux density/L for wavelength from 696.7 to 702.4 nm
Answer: -0.03 mag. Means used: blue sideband 0.785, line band 0.798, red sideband 0.768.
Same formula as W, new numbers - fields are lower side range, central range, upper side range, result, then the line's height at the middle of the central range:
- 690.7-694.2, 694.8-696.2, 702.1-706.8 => 0.06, 0.788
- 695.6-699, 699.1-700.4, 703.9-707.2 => -0.11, 0.77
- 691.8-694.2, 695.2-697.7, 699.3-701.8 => 0.02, 0.794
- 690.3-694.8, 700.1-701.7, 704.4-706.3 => 0.01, 0.776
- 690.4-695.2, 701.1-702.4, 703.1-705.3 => -0.08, 0.757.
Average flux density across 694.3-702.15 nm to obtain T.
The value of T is 0.791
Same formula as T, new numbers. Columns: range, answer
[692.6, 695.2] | 0.786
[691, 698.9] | 0.783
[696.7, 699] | 0.77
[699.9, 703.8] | 0.785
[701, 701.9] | 0.789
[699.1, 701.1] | 0.815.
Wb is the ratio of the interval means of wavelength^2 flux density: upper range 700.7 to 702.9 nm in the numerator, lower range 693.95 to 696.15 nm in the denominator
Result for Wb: 1.05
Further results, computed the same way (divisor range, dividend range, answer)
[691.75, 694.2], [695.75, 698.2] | 1.01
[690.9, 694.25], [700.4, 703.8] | 1.01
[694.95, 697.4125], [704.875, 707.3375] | 1.05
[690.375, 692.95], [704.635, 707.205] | 1.00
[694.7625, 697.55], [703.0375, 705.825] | 0.97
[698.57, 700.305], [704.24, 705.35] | 0.90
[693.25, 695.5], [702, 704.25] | 1.02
